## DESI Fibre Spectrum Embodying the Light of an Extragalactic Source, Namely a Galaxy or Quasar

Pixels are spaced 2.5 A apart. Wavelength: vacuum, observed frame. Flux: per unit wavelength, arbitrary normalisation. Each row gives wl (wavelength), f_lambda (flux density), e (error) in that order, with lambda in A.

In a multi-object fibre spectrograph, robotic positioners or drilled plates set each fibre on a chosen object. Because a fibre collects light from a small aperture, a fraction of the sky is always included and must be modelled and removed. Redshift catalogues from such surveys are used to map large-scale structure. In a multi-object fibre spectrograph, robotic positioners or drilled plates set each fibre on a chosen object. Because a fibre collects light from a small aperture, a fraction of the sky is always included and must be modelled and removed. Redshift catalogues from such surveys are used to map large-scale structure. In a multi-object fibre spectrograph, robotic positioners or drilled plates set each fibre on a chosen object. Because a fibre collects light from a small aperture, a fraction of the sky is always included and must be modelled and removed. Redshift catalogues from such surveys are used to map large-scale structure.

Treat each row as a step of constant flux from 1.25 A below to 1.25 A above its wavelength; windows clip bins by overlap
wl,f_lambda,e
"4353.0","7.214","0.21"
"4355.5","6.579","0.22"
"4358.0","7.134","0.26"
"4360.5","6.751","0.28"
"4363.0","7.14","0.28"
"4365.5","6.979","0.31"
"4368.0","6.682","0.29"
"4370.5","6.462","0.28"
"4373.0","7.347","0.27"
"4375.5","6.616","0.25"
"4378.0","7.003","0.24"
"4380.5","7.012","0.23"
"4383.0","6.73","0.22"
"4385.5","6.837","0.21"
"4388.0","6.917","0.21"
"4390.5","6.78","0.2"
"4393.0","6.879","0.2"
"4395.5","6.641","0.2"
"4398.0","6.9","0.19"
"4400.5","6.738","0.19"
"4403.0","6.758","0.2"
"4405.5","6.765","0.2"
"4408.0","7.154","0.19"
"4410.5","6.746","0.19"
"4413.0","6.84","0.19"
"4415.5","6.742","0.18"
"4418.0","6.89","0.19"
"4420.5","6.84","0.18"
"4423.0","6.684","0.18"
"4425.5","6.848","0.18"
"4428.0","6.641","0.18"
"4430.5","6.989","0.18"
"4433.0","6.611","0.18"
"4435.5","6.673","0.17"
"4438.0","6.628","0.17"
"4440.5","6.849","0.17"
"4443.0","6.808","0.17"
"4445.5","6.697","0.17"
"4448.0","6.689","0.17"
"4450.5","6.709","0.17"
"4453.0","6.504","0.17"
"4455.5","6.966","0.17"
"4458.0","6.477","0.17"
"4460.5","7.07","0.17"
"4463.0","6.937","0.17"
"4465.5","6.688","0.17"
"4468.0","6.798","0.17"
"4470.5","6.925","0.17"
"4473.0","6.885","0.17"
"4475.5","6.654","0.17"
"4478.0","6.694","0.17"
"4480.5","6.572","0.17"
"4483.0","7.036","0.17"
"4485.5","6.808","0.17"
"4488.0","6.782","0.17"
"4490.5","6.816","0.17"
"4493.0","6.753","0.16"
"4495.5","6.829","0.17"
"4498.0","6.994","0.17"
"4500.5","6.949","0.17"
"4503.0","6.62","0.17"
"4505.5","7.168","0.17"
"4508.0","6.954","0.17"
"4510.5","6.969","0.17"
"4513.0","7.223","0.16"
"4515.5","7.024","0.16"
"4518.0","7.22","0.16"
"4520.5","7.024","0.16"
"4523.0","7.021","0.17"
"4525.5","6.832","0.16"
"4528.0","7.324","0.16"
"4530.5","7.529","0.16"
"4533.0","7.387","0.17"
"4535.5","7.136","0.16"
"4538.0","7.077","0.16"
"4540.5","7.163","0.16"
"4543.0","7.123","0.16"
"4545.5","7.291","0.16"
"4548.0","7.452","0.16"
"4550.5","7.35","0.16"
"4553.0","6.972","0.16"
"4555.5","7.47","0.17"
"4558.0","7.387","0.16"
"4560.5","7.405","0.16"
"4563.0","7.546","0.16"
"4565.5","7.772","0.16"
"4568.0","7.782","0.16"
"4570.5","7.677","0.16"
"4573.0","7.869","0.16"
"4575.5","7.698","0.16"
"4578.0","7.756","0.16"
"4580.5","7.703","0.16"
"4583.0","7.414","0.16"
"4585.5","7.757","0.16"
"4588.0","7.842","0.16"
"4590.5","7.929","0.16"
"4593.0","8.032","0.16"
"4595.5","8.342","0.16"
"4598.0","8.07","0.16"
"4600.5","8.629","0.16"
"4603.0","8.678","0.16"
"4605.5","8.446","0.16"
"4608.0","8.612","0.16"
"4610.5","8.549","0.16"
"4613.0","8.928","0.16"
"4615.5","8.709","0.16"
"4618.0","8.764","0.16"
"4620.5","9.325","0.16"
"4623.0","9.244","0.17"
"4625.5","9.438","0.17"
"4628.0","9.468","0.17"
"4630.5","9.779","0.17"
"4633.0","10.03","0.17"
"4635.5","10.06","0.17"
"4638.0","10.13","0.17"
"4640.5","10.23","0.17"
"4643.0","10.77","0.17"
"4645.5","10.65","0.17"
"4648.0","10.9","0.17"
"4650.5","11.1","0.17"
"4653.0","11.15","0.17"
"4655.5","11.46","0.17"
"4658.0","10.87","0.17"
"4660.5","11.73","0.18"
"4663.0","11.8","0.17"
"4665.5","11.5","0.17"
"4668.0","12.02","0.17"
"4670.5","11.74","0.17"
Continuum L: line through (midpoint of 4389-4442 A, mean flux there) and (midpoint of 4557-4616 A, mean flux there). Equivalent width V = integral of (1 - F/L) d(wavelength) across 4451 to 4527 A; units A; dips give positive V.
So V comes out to 4.6 A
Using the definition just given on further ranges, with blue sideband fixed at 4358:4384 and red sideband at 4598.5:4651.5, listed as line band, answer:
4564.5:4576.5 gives 1.6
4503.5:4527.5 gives 3.8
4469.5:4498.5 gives 4.5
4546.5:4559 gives 2.1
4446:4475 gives 3.8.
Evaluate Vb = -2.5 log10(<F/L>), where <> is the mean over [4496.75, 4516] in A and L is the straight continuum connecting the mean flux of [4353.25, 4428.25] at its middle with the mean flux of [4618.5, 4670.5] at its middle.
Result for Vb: 0.22 mag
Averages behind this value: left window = 6.84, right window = 10.6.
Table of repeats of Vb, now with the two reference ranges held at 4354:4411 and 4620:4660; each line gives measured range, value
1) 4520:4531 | 0.227 mag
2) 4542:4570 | 0.233 mag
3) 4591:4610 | 0.169 mag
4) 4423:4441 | 0.119 mag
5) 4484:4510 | 0.218 mag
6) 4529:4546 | 0.229 mag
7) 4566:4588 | 0.223 mag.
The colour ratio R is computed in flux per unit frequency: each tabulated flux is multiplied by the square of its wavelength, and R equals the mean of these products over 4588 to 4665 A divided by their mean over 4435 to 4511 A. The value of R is 1.52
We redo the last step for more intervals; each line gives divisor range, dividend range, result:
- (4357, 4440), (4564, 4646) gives 1.40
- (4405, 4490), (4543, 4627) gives 1.26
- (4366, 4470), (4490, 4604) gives 1.16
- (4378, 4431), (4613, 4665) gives 1.67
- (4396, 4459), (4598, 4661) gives 1.58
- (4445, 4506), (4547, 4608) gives 1.20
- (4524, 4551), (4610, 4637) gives 1.34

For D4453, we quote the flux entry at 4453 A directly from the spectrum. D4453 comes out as 6.504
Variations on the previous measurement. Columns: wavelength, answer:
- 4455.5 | 6.966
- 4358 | 7.134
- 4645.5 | 10.65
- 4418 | 6.89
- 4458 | 6.477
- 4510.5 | 6.969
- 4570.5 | 7.677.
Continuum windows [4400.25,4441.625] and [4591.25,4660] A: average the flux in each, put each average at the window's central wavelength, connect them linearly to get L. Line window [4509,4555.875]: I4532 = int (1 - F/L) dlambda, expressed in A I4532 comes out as 6.3 A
